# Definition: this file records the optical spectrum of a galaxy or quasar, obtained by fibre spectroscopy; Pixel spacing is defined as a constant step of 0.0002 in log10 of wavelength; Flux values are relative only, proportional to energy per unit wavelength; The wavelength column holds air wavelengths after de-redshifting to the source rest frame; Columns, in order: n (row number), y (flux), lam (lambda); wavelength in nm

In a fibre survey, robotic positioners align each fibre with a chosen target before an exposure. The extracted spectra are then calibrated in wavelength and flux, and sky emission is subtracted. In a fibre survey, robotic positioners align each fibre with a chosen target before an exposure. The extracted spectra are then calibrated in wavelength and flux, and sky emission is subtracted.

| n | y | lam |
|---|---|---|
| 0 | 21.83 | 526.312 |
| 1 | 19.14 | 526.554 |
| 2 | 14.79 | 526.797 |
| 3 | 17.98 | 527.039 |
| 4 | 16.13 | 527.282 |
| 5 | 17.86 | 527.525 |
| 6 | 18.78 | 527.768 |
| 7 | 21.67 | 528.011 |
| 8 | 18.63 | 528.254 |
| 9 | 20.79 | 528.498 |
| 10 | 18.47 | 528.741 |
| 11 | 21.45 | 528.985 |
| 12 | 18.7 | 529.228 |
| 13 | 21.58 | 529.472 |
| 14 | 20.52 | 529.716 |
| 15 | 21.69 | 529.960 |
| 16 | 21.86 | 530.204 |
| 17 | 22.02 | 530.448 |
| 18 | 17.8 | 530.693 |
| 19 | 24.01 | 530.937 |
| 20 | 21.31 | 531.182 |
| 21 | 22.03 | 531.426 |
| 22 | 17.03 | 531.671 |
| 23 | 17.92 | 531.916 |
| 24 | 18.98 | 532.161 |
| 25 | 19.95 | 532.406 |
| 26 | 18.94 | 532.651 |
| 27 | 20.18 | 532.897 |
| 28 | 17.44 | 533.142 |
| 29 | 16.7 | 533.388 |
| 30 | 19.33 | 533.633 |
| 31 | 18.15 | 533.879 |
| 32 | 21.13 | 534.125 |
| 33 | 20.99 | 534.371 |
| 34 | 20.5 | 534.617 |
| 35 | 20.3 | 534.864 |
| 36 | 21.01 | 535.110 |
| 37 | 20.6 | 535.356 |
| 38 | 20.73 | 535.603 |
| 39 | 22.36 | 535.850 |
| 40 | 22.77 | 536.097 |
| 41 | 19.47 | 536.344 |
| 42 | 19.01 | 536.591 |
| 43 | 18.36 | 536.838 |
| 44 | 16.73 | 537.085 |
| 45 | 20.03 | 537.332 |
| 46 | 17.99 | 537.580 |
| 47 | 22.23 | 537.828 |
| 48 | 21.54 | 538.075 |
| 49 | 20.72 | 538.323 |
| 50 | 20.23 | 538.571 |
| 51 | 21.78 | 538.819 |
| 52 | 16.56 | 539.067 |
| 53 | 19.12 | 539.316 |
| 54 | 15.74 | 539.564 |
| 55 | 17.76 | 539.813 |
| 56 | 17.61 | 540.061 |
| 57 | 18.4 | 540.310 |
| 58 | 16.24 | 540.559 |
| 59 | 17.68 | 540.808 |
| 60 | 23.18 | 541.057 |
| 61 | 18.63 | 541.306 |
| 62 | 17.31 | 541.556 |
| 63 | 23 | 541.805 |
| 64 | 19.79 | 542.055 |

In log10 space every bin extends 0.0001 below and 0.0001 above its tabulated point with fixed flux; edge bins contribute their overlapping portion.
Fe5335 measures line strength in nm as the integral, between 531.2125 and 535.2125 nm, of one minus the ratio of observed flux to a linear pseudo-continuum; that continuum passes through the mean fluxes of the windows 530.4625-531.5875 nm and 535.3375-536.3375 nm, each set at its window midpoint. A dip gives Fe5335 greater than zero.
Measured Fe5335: 0.35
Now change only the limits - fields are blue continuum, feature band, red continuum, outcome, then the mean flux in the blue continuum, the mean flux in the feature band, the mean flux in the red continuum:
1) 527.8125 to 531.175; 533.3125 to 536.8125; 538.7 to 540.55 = -0.18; 20.7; 20.2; 18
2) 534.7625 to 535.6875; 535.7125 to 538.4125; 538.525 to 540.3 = -0.06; 20.7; 20.1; 18.3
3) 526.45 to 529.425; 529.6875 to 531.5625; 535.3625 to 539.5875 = -0.23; 18.8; 21.4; 19.8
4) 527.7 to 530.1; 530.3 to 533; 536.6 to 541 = -0.02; 20.3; 20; 18.8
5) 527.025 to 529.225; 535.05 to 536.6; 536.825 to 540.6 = -0.17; 19.1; 21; 18.9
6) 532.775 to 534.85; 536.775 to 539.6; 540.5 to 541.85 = -0.01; 19.4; 19.4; 19.3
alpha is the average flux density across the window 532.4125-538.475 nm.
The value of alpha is 19.9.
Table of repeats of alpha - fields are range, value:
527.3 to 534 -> 19.7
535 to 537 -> 20.5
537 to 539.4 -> 19.7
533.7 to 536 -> 20.6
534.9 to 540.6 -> 19.5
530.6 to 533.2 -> 19.7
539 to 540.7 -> 17.4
